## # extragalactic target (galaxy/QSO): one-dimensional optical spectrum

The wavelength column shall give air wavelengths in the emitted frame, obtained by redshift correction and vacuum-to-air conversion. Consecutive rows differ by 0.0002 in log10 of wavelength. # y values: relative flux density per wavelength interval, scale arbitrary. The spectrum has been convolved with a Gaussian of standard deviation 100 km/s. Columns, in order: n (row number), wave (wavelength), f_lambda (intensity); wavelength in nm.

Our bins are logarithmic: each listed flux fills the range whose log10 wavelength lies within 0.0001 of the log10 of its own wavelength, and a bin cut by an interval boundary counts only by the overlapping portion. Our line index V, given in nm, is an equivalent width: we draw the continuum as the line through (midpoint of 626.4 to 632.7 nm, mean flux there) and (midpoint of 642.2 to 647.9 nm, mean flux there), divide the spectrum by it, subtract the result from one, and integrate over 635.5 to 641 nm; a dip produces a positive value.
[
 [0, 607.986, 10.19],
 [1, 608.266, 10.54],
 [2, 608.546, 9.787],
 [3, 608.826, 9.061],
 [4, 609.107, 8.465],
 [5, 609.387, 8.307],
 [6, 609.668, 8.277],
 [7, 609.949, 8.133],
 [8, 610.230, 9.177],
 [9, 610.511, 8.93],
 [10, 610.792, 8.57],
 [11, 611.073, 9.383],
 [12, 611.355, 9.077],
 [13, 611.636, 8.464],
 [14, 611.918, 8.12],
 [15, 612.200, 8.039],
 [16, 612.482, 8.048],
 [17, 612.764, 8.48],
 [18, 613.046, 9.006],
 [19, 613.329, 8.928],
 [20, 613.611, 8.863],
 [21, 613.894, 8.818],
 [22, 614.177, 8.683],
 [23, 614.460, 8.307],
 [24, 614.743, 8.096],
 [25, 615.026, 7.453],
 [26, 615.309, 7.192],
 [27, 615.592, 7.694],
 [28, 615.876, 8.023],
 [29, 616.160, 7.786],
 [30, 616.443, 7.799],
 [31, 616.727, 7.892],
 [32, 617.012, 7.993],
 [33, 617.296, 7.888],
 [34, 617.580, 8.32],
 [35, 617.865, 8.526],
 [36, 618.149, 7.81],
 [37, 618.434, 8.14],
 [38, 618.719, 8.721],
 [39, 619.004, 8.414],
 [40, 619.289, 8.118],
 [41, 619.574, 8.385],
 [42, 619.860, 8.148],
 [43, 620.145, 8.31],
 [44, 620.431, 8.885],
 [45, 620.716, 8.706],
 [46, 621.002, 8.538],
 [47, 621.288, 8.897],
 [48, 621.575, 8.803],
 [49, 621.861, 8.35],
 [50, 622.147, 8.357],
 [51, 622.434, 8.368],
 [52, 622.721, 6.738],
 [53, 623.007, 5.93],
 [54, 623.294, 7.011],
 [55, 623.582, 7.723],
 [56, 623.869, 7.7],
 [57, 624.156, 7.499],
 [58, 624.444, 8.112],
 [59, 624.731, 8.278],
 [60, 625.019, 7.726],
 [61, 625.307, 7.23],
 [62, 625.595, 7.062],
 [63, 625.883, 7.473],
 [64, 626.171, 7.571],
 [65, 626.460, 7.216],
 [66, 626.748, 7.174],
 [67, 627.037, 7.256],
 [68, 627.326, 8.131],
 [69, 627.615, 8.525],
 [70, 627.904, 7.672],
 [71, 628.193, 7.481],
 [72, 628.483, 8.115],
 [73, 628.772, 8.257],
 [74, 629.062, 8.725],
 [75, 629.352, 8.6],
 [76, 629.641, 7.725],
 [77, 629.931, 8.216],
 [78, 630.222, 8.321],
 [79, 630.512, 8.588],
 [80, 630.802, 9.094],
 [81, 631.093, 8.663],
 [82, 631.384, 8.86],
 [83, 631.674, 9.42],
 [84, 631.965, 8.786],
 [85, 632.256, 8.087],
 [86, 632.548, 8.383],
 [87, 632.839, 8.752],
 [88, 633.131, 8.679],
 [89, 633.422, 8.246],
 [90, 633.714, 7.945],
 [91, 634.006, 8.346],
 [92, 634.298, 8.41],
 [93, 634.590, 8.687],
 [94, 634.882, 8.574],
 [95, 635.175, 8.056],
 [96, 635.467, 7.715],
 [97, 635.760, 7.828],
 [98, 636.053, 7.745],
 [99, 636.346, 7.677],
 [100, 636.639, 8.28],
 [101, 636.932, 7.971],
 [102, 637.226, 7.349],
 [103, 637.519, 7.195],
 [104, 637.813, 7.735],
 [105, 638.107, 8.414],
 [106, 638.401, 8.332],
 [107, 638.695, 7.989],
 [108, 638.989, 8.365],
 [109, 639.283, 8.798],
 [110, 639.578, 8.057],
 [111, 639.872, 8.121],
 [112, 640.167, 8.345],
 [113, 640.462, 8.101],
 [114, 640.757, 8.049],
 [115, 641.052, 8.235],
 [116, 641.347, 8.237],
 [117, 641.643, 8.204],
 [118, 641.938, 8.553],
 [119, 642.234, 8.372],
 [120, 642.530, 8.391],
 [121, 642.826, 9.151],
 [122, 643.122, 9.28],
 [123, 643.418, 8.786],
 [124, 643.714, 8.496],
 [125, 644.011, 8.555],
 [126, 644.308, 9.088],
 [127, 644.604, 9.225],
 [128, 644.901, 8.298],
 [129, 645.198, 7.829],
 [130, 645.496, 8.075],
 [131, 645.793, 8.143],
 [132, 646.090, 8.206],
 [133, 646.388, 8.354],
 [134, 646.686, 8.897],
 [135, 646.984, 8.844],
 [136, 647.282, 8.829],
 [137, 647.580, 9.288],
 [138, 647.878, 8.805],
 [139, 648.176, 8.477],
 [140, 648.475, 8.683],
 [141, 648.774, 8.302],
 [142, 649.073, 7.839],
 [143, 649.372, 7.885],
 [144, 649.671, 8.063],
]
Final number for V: 0.30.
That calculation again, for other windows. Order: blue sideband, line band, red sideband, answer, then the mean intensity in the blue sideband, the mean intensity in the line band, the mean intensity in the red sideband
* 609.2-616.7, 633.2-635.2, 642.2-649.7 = 0.03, 8.36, 8.35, 8.55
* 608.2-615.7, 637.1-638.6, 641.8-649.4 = 0.13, 8.57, 7.82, 8.57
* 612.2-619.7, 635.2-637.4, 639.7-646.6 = 0.15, 8.2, 7.8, 8.44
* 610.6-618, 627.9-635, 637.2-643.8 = -0.12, 8.29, 8.44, 8.3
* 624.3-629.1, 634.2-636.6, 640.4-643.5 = 0.02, 7.74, 8.09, 8.49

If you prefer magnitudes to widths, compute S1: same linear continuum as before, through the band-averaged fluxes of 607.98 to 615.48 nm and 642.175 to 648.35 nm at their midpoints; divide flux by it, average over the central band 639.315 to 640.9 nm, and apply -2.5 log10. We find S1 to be 0.06 mag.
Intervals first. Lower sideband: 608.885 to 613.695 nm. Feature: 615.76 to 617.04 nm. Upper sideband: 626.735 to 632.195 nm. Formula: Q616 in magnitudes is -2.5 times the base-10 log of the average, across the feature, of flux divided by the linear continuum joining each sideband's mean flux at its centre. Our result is 0.09 mag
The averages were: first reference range 8.61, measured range 7.88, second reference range 8.32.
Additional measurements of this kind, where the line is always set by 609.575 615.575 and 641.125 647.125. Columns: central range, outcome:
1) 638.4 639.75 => 0.03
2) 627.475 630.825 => 0.03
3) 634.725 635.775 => 0.06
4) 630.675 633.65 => -0.02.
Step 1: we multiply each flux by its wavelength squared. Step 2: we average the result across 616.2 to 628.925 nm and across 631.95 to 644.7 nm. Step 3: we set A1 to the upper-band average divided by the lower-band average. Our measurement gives 1.1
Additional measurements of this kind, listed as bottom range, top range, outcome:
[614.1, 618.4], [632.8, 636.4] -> 1.09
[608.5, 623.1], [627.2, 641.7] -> 1.05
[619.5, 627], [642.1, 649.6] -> 1.17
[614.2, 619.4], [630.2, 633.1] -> 1.14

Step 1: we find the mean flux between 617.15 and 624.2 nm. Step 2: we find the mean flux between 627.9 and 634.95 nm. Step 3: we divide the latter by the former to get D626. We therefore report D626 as 1.0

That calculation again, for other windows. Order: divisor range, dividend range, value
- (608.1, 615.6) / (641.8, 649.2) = 1.00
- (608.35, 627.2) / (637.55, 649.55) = 1.03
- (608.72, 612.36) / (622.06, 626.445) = 0.87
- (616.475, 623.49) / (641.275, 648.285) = 1.06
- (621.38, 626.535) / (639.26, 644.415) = 1.11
